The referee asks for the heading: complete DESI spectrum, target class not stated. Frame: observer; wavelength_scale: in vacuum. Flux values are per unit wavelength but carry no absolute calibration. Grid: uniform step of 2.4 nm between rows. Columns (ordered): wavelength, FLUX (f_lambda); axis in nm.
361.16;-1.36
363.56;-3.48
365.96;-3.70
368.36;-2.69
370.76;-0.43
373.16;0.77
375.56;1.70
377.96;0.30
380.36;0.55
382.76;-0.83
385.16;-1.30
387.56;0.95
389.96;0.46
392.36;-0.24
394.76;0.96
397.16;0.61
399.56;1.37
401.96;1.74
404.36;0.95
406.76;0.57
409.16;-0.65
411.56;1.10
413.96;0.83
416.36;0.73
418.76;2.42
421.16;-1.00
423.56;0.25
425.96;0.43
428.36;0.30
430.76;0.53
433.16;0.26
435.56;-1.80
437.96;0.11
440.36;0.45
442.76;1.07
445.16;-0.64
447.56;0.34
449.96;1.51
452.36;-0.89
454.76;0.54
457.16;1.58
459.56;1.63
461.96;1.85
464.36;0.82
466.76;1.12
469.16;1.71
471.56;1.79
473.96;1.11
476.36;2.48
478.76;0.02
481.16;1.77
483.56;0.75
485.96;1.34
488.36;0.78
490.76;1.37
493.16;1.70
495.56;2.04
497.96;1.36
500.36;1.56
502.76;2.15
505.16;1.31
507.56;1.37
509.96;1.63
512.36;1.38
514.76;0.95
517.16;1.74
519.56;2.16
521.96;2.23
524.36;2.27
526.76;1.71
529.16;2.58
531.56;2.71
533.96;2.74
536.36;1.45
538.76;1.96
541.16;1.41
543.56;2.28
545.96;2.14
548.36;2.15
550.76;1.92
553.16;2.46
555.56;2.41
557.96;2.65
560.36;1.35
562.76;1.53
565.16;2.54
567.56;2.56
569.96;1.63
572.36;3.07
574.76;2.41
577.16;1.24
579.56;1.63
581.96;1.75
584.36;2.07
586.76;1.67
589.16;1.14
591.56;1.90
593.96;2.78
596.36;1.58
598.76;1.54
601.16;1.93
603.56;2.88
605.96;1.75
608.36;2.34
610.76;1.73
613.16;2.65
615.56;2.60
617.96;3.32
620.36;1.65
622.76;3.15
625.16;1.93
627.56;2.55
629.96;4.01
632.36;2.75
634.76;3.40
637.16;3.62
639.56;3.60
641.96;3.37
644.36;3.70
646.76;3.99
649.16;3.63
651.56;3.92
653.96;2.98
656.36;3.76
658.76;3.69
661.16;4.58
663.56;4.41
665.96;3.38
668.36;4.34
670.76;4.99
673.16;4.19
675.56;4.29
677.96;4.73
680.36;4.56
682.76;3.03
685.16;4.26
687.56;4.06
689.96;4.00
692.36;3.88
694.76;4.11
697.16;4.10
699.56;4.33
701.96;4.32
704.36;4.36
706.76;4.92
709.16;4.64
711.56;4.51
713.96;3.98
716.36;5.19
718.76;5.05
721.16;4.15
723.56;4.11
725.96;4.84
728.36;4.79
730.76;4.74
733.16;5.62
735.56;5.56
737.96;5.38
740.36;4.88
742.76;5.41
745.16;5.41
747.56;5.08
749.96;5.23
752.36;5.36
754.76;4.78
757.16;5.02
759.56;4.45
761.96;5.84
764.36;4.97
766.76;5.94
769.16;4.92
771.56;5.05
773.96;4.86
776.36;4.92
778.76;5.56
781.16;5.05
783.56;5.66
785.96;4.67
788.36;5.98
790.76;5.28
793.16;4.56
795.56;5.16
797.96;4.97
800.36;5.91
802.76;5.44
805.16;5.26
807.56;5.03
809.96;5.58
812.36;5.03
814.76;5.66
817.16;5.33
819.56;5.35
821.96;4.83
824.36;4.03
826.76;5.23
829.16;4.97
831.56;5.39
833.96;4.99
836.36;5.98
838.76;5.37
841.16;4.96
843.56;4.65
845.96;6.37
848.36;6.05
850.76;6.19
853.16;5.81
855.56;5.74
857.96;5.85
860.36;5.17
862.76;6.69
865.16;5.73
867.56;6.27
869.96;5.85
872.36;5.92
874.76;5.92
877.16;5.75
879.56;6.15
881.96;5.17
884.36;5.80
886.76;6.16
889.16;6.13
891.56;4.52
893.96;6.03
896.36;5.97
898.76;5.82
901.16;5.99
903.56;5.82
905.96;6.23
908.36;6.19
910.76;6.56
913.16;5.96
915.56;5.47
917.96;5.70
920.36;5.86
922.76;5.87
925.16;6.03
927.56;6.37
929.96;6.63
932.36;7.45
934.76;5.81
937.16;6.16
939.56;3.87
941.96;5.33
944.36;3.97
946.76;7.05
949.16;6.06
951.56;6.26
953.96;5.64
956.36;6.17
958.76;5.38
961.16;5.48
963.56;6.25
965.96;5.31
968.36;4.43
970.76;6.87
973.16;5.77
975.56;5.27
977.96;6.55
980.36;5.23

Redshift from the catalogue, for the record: 0.593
